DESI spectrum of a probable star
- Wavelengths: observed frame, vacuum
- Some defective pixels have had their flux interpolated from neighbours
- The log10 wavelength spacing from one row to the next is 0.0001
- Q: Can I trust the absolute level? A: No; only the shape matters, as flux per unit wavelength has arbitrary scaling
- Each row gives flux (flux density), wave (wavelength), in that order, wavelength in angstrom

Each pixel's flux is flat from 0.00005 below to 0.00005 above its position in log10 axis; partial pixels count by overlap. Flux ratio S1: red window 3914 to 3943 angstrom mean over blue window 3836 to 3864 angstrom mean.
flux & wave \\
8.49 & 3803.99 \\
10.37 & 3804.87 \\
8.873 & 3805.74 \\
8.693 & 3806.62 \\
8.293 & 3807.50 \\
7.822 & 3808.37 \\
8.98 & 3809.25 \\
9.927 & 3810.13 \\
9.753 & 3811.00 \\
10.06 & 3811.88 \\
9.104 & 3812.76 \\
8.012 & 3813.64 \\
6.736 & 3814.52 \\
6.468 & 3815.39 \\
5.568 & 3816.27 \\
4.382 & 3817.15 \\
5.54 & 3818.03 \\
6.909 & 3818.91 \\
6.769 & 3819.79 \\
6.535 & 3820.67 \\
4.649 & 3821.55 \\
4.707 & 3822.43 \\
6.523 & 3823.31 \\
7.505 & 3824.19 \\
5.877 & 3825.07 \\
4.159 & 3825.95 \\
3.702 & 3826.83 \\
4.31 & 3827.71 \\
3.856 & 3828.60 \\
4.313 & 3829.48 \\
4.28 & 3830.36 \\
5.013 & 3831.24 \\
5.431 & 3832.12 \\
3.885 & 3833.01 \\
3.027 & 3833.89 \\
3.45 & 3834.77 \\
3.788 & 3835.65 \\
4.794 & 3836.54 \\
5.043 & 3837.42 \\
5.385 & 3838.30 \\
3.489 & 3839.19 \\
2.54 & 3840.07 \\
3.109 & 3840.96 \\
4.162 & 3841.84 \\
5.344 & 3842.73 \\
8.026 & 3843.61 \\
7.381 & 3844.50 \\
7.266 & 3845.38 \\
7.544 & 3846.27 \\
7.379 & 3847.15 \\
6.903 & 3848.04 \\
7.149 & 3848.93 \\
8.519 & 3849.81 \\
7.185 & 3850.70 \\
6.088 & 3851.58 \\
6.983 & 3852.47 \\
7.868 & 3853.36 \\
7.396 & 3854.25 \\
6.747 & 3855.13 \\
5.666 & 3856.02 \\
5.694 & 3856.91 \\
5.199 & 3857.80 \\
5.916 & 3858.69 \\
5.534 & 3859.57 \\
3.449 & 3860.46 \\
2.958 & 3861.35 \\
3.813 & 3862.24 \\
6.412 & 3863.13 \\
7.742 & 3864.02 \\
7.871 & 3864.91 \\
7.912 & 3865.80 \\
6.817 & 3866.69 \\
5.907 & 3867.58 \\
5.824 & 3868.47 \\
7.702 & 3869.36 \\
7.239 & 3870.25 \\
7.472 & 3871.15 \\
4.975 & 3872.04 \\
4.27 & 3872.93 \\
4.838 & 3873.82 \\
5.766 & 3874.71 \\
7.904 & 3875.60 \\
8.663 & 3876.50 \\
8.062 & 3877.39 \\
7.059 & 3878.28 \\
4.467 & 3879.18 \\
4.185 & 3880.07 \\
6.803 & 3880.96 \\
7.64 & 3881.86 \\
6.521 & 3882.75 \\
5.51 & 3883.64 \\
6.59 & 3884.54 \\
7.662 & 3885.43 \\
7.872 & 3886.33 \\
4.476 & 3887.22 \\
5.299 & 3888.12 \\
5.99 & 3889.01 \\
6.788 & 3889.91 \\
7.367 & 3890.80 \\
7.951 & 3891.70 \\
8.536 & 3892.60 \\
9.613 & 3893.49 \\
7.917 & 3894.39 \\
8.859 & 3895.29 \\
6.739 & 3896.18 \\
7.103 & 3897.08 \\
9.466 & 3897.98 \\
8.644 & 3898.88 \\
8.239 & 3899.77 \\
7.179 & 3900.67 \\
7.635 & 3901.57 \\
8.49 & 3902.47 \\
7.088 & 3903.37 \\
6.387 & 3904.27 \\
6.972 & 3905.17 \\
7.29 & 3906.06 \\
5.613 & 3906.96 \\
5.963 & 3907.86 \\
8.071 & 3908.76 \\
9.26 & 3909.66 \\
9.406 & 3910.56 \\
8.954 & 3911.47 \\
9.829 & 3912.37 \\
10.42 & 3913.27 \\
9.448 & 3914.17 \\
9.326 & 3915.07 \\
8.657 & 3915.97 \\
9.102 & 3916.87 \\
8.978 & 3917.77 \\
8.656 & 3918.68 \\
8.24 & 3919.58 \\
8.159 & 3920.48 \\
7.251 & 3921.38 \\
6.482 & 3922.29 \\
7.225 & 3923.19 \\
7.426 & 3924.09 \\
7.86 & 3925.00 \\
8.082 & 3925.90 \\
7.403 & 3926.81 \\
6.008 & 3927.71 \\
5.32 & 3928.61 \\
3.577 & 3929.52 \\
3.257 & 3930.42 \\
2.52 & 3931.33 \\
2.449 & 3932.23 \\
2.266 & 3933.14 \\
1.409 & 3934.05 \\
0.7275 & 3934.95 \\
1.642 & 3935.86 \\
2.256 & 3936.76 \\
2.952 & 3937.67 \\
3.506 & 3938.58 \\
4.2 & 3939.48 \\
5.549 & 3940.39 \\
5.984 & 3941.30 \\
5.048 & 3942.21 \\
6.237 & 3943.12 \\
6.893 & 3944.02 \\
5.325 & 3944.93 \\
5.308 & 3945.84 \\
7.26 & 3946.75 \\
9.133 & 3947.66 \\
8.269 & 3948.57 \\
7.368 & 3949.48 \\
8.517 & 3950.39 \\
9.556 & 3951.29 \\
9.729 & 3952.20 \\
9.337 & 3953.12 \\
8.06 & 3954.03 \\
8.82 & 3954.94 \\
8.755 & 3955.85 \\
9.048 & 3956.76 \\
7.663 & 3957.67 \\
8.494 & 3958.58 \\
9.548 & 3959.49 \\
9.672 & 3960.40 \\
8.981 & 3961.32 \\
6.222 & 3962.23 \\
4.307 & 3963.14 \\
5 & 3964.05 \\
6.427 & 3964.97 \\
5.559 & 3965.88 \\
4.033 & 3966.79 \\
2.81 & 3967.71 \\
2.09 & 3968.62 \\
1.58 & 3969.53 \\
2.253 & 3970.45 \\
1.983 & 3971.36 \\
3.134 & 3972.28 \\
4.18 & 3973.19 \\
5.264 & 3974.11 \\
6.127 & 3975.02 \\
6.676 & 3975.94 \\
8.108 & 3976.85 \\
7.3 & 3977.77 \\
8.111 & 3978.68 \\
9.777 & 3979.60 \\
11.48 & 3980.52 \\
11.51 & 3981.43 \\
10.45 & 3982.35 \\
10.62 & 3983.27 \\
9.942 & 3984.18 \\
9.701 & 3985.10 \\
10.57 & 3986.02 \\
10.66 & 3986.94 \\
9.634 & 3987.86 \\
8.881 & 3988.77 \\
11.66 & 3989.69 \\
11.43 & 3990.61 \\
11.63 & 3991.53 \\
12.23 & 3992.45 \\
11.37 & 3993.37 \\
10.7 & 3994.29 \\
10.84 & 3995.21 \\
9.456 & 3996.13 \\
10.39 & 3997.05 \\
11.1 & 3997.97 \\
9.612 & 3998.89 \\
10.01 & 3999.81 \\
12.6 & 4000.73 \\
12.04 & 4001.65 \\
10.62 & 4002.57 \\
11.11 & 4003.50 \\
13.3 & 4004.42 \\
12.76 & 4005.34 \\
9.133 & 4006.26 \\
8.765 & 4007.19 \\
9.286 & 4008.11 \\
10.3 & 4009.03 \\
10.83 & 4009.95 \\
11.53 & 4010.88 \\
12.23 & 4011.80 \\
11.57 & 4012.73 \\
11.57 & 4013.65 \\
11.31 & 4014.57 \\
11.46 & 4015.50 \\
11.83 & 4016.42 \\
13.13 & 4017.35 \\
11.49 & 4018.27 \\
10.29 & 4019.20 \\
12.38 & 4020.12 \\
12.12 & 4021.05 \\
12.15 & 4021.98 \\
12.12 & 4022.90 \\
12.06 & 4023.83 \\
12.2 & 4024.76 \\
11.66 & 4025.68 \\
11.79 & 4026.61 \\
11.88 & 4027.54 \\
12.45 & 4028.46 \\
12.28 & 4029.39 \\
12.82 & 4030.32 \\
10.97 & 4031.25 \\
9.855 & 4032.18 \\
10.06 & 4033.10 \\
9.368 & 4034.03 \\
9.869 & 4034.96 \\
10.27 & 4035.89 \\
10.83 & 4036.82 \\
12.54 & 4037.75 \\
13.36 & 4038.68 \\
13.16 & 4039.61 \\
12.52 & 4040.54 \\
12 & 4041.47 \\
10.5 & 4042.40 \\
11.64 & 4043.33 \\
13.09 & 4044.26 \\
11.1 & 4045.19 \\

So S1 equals 0.96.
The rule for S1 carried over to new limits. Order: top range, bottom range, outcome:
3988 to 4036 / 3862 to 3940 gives 1.68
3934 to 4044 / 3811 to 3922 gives 1.37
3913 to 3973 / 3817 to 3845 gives 1.25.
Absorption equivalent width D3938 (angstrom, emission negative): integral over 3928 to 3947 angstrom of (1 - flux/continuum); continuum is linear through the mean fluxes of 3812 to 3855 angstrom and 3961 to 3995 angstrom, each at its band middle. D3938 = 8.4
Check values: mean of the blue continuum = 5.75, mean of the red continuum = 7.66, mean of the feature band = 3.97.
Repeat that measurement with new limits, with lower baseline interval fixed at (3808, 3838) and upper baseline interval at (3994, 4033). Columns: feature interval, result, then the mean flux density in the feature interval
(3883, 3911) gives 2.1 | 7.41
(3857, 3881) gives 3.8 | 6.09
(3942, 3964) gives 4.2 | 7.8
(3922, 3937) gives 7.4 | 4.47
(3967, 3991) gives 6.7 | 7.49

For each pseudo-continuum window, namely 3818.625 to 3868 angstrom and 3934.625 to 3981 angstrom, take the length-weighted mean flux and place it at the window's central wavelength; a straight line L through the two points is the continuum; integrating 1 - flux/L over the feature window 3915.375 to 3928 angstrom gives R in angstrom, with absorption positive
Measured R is -3.8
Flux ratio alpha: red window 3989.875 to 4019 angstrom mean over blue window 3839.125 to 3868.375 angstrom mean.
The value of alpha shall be 1.8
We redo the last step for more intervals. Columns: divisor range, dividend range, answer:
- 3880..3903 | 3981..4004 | 1.47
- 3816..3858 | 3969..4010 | 1.67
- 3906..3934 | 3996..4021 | 1.57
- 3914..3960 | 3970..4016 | 1.49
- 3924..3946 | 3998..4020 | 2.50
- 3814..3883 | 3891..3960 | 1.21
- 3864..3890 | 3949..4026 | 1.43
